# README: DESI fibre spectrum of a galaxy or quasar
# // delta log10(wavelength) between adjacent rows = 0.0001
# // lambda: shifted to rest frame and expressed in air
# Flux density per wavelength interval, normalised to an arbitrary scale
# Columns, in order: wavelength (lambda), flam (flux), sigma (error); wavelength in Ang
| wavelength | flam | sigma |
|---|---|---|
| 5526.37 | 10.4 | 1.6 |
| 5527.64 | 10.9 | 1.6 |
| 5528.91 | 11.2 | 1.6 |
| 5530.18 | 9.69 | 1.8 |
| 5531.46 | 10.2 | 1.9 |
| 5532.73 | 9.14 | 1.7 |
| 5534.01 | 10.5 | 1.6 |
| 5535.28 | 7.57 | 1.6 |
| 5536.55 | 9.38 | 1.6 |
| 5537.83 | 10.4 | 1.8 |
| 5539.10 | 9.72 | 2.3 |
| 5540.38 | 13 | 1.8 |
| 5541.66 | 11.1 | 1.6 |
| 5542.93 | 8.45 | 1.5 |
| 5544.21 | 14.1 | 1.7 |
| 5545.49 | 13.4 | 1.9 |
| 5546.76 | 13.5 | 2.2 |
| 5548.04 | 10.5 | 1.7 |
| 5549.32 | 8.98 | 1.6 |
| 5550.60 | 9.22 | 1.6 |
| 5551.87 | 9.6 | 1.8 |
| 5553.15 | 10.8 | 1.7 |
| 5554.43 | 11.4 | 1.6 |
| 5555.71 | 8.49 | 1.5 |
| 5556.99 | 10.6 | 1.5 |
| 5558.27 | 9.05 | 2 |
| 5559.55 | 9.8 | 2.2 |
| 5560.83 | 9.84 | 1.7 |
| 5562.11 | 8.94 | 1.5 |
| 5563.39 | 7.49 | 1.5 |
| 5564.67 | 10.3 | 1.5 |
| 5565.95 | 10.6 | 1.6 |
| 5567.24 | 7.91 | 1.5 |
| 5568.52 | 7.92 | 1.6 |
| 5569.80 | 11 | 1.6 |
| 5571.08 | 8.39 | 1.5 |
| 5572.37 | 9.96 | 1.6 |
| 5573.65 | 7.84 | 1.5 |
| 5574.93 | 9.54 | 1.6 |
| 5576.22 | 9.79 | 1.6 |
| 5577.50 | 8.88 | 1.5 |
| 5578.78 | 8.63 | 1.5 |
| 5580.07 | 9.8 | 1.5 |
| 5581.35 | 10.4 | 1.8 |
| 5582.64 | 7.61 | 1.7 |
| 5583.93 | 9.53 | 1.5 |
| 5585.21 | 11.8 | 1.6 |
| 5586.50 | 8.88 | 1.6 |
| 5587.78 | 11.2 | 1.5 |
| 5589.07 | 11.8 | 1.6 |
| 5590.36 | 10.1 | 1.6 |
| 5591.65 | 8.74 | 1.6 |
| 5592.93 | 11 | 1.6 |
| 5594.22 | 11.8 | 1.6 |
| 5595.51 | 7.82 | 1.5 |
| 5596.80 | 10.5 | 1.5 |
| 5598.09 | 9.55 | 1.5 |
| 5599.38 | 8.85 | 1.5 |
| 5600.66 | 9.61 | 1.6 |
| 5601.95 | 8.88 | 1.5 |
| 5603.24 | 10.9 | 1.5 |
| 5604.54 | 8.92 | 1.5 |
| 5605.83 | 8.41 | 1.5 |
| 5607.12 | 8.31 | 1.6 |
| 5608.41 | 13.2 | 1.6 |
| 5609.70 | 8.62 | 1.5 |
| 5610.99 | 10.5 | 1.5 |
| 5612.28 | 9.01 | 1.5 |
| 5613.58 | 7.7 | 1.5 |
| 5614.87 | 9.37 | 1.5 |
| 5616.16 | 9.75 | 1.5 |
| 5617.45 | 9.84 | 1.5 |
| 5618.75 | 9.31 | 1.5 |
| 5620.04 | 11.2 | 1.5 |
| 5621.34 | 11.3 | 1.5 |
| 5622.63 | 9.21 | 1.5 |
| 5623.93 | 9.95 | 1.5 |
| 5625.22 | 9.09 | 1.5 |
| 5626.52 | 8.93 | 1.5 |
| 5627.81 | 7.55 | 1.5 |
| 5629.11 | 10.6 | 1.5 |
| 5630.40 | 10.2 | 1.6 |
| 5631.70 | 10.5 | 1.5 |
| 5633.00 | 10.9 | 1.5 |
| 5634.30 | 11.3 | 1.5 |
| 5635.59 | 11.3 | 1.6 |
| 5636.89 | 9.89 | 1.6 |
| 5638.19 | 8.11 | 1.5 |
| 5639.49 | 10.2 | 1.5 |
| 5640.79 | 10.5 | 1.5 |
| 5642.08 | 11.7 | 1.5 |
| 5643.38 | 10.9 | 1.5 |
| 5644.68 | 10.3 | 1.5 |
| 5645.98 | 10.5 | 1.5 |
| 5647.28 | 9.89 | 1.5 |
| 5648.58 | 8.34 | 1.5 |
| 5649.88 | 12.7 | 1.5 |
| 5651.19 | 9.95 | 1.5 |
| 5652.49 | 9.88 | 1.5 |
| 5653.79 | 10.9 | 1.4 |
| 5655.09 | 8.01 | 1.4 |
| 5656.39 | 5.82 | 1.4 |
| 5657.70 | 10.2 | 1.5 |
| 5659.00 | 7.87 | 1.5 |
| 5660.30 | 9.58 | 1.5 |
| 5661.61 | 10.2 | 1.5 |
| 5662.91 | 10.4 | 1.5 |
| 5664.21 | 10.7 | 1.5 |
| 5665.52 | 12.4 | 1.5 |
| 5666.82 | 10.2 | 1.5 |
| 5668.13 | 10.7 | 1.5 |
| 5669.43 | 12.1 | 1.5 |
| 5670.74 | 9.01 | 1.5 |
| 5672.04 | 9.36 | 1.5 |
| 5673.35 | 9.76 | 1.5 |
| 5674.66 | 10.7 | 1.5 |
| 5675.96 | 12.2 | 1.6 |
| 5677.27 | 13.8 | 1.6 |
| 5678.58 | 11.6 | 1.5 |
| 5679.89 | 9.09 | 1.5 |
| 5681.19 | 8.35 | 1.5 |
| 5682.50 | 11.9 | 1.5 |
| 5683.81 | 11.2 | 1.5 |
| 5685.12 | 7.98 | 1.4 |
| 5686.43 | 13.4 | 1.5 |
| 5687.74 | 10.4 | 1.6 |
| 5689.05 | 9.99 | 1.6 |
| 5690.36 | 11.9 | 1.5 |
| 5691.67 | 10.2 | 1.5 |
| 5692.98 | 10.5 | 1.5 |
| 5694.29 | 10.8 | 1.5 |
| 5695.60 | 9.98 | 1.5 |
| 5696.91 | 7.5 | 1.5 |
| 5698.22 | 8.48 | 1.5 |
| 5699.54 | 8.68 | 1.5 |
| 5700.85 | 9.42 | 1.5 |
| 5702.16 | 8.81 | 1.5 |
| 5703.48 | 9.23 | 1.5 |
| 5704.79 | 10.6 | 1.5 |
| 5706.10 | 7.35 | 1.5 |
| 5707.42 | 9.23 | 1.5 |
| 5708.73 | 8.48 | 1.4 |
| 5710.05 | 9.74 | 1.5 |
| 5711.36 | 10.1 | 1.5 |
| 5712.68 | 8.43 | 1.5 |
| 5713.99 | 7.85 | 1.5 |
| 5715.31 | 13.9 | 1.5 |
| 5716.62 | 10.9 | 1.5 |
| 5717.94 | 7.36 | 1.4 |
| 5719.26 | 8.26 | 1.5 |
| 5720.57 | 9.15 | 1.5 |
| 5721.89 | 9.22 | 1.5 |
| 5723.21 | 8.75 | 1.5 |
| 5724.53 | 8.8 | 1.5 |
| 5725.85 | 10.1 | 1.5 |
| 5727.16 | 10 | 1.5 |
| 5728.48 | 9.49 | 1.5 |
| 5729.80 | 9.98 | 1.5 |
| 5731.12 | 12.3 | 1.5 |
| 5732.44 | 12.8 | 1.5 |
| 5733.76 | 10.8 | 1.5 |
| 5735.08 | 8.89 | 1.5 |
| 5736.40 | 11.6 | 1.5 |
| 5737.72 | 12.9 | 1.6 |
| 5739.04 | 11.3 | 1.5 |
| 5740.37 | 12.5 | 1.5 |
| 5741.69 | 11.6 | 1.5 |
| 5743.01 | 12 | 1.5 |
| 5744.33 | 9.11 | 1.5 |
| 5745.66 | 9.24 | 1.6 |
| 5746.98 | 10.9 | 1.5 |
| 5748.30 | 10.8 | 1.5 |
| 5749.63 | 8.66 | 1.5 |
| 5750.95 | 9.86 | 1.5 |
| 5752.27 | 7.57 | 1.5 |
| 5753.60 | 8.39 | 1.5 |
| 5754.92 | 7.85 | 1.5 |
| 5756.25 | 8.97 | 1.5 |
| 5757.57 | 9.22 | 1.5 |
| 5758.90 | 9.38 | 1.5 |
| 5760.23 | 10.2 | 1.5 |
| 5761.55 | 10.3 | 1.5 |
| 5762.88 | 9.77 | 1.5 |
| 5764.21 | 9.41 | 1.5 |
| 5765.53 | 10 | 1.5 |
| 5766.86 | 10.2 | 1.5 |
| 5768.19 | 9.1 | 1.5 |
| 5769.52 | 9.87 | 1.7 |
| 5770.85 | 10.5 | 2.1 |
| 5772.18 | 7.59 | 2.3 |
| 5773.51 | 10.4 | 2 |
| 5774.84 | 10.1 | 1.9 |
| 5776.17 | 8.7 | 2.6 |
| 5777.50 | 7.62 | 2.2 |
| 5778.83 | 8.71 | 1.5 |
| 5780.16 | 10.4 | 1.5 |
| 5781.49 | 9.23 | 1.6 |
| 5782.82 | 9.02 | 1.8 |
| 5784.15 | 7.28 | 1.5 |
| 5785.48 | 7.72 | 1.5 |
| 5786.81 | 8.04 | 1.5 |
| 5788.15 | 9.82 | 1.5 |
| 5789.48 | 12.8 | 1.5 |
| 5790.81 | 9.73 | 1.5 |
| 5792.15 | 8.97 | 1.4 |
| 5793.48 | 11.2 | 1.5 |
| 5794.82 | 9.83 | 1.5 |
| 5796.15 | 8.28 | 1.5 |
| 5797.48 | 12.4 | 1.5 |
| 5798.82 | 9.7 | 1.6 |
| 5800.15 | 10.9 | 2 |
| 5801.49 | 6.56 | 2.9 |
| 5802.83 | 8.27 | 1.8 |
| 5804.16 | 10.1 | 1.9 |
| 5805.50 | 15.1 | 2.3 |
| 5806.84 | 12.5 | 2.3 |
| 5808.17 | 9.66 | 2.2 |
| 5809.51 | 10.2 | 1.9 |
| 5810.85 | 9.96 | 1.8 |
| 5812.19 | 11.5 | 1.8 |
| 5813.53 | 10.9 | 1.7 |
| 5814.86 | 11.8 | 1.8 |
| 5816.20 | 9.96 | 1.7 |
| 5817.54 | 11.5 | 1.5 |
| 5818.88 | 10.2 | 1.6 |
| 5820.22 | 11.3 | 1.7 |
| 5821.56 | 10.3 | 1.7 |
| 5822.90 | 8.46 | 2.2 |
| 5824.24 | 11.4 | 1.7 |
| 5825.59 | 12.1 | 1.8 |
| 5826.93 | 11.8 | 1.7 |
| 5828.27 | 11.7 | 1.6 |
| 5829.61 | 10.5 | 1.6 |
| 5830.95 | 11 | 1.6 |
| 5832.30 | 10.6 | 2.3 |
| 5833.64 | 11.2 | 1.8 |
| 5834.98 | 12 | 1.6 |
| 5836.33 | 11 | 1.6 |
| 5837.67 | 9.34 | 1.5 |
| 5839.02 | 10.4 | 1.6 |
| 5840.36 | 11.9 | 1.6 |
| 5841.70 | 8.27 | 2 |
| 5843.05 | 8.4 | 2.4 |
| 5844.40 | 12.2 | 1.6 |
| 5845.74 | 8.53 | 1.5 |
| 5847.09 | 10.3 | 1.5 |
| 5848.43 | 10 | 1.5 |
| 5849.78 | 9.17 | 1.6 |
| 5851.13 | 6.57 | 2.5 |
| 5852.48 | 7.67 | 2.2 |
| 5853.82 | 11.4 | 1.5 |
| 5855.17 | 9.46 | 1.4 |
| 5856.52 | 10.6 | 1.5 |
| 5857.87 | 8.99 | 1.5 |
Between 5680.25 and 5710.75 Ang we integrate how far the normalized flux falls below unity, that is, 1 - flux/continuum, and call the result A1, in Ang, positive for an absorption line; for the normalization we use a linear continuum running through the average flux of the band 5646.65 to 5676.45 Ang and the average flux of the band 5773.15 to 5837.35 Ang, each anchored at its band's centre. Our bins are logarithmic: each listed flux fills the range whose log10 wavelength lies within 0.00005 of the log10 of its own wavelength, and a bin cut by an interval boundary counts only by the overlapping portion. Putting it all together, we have 1.04 Ang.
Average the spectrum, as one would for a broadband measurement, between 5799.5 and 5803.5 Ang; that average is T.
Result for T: 8.56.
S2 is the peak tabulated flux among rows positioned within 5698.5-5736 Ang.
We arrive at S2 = 13.9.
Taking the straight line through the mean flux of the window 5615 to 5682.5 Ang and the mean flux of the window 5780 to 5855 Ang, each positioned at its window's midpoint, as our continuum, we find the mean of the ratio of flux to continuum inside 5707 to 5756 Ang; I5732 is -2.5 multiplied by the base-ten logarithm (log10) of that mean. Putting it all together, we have 0.02 mag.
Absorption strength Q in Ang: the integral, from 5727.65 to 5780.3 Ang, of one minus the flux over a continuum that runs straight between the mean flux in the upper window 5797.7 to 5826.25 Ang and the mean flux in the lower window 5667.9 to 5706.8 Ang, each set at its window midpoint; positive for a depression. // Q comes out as 2.2 Ang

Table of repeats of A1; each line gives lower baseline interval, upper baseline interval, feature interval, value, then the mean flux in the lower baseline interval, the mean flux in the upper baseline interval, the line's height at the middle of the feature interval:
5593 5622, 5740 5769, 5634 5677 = -2.0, 9.72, 9.75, 9.73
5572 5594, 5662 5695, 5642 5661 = 1.4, 9.78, 10.7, 10.5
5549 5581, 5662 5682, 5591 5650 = 1.1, 9.41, 10.7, 10.1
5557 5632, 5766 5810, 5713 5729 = 0.3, 9.59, 9.71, 9.67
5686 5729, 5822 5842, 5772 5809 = 2.6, 9.59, 10.8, 10.4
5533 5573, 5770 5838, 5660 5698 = -1.5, 10.1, 10.2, 10.1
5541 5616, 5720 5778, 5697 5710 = 1.3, 9.81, 9.91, 9.88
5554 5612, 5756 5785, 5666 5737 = -4.3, 9.61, 9.36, 9.45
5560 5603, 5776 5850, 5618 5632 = -0.2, 9.56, 10.2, 9.68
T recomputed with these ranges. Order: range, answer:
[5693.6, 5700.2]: 9.1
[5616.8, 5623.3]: 10.2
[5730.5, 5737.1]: 11.3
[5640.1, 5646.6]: 10.8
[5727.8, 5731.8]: 10.6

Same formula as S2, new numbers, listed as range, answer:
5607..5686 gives 13.8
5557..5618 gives 13.2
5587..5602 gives 11.8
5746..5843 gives 15.1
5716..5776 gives 12.9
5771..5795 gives 12.8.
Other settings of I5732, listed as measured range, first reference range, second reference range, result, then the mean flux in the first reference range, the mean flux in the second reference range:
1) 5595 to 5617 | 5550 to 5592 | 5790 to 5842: 0.034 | 9.58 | 10.6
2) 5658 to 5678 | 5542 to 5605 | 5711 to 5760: -0.071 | 9.86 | 9.97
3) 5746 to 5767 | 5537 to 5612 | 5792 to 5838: 0.113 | 9.92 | 10.7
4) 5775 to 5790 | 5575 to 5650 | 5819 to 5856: 0.128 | 9.88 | 10.3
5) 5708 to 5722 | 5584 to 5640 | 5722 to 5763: 0.074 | 9.87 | 10.1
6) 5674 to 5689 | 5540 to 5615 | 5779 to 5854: -0.096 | 9.85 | 10.2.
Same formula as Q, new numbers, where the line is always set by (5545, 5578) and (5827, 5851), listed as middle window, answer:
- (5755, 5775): 1.12 Ang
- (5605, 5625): 0.34 Ang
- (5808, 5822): -0.58 Ang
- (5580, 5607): 0.08 Ang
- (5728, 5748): -1.81 Ang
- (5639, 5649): -0.42 Ang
